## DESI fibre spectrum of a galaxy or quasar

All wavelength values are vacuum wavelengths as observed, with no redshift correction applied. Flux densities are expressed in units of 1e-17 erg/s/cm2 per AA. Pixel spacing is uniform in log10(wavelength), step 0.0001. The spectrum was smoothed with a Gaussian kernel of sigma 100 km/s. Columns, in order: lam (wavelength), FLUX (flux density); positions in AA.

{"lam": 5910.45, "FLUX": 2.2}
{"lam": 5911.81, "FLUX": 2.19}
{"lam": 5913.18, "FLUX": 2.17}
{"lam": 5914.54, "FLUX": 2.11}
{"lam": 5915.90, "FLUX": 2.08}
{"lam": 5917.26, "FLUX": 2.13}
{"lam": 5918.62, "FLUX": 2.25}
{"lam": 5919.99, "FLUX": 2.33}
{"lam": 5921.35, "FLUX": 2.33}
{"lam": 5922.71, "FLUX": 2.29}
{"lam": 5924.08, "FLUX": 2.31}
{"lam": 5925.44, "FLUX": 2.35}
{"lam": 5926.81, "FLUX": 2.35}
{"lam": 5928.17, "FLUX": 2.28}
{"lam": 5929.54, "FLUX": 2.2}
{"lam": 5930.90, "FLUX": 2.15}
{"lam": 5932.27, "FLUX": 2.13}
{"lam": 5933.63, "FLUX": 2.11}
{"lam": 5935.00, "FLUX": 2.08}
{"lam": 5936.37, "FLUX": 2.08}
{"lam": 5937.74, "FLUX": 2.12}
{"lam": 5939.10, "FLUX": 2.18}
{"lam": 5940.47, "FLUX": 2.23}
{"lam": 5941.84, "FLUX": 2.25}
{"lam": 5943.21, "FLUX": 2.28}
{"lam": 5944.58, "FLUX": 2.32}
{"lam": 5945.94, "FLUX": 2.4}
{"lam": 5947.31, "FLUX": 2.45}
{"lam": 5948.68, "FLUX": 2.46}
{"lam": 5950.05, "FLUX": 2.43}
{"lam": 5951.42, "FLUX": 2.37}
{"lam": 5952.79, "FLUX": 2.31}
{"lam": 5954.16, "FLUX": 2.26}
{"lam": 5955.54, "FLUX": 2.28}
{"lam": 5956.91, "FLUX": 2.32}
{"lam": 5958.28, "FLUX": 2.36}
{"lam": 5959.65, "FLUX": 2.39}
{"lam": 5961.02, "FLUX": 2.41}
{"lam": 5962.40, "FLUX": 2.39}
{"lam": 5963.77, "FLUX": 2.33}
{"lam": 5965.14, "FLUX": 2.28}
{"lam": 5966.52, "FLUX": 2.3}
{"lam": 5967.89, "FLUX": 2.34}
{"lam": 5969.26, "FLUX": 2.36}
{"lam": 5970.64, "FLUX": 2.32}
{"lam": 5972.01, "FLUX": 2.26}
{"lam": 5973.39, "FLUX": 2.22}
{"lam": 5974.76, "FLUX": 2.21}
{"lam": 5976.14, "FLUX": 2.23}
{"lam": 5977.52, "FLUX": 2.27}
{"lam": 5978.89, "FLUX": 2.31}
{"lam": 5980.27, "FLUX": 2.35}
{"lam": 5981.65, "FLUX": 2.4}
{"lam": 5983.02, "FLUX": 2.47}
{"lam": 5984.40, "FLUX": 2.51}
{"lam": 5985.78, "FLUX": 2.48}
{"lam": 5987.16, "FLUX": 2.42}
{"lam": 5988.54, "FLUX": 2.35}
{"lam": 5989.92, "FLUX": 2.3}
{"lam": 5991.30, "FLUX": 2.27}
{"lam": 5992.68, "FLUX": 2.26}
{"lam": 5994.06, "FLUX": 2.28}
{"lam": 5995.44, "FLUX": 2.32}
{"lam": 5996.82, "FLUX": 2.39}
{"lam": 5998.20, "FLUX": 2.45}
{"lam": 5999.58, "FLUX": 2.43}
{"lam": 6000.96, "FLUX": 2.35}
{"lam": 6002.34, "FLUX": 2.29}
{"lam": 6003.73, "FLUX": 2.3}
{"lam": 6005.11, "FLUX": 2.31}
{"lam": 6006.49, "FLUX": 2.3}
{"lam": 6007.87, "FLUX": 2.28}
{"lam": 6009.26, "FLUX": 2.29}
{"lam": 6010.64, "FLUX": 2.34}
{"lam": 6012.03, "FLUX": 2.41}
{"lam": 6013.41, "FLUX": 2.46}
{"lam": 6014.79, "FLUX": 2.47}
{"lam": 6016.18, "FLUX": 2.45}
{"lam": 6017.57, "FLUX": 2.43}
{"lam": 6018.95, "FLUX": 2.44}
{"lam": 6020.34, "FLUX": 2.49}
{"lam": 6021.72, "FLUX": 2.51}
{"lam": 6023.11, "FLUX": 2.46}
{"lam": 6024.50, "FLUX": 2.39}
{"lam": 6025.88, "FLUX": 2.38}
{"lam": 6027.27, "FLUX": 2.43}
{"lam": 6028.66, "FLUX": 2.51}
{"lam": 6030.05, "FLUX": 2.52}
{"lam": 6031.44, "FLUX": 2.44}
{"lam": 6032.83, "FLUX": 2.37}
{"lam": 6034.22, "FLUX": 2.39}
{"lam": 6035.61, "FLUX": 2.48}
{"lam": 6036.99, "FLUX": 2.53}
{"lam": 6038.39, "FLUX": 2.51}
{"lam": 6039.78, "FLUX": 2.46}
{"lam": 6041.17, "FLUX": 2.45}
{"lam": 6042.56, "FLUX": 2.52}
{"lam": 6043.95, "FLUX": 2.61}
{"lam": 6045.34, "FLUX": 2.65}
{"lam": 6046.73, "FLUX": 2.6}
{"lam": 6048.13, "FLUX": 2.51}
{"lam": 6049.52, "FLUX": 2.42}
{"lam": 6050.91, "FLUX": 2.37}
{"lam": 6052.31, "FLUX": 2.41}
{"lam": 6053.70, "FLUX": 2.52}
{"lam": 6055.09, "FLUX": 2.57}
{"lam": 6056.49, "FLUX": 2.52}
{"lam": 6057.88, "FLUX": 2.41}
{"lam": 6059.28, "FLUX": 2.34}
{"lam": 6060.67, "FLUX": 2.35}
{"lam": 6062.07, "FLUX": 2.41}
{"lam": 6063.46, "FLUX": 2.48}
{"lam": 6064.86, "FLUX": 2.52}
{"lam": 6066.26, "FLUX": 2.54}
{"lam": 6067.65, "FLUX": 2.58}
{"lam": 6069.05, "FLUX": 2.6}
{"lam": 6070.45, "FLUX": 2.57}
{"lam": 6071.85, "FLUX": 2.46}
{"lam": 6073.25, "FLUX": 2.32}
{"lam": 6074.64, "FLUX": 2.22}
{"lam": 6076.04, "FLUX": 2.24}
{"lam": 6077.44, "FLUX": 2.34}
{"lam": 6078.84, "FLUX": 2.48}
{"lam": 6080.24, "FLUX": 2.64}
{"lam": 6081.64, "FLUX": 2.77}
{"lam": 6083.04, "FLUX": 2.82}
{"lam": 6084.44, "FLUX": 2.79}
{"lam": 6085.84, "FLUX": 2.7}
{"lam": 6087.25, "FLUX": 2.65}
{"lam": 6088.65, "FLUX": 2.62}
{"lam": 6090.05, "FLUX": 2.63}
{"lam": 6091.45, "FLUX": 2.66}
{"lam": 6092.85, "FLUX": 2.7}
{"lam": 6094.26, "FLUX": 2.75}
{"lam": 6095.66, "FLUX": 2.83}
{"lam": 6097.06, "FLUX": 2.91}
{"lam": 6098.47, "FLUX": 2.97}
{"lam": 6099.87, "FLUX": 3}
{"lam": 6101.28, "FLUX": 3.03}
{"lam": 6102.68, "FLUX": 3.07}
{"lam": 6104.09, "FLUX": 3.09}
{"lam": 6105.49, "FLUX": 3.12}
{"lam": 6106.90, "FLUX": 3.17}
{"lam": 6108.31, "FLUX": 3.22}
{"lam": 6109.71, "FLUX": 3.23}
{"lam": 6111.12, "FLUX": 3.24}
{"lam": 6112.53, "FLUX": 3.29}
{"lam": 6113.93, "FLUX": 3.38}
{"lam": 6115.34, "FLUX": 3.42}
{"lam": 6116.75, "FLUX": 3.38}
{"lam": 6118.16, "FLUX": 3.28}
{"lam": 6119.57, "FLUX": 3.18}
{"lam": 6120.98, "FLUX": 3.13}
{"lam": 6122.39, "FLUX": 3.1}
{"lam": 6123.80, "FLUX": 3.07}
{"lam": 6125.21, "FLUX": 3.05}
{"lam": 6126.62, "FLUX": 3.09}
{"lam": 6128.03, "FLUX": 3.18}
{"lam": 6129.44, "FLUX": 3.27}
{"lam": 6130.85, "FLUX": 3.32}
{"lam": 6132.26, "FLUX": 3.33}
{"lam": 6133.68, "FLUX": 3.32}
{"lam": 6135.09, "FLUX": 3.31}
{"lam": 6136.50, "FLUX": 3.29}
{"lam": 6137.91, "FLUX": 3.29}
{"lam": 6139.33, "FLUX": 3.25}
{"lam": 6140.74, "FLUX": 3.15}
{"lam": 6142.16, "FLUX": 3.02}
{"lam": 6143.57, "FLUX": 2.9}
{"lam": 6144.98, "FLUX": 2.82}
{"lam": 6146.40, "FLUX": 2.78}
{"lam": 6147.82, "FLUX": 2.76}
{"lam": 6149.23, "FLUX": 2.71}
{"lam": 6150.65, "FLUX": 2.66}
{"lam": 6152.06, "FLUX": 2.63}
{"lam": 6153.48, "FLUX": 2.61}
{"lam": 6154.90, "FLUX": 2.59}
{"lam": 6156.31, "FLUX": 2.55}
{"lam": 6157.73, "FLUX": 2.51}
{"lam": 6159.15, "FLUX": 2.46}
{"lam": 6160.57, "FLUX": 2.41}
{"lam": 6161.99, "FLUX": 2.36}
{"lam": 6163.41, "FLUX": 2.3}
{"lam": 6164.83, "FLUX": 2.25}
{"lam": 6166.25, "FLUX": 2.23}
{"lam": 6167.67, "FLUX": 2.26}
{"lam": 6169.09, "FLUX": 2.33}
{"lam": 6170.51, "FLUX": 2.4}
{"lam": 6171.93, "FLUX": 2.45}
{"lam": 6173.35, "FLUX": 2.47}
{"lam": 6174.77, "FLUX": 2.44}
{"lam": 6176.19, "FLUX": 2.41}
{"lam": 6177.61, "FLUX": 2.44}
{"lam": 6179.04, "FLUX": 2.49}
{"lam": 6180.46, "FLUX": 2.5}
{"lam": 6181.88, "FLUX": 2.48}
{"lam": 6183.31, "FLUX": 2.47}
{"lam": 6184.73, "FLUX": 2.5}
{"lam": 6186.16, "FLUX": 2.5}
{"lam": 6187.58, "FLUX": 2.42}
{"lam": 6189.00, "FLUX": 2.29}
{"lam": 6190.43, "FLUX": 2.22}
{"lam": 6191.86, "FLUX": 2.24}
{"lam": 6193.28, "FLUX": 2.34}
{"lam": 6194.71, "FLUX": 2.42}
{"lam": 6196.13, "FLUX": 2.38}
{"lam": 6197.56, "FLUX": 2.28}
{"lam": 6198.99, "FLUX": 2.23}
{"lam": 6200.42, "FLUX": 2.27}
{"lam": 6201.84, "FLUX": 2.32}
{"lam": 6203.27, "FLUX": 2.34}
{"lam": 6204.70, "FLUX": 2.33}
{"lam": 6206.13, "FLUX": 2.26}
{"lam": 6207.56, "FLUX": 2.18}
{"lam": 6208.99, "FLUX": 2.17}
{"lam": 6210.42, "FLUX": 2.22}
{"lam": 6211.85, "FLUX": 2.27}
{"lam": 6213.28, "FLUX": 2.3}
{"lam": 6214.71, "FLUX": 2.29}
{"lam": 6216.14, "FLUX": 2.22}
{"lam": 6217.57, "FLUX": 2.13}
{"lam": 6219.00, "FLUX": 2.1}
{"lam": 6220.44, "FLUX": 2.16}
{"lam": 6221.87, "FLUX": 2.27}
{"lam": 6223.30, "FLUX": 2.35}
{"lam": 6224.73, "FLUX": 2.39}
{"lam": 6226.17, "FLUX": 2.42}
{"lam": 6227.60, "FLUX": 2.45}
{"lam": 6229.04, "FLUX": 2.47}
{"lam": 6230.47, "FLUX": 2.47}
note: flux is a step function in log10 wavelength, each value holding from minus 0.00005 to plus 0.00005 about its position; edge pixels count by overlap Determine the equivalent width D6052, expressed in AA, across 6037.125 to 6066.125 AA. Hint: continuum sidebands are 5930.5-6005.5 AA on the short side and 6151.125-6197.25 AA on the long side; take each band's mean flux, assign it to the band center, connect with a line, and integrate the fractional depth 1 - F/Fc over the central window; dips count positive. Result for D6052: -1.6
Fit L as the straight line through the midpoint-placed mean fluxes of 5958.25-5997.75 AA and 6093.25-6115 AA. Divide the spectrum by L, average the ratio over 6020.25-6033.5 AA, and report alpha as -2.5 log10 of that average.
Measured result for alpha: 0.08 mag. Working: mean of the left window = 2.34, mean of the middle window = 2.45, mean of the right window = 3.09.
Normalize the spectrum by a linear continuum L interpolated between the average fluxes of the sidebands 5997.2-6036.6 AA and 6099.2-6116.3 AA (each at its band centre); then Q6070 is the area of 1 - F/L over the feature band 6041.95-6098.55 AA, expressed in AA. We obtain 6.10 AA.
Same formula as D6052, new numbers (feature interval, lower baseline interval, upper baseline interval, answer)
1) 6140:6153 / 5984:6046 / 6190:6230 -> -2.75 AA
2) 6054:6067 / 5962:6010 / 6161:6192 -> -0.60 AA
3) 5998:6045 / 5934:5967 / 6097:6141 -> 4.41 AA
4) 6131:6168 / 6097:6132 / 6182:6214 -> 0.70 AA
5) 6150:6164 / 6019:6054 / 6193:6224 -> -1.09 AA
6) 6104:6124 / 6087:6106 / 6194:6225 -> -3.30 AA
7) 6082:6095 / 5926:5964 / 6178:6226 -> -2.28 AA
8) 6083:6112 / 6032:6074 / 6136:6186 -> -4.44 AA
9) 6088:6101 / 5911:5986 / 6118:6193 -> -1.02 AA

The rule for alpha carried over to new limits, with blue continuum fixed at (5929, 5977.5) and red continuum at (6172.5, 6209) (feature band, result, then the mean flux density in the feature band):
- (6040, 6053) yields -0.09 mag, 2.5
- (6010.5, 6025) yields -0.06 mag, 2.44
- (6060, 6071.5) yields -0.08 mag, 2.5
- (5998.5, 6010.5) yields -0.01 mag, 2.32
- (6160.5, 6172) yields 0.02 mag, 2.32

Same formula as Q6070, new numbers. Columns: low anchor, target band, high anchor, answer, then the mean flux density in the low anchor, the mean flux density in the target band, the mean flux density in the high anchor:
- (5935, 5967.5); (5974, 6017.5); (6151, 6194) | -0.4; 2.31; 2.35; 2.42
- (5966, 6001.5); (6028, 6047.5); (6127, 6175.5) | -0.2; 2.34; 2.5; 2.75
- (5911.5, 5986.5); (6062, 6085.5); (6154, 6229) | -2.1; 2.29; 2.52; 2.35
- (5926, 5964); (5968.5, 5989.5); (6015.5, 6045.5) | 0.1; 2.28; 2.34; 2.47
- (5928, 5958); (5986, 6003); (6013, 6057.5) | 0.2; 2.26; 2.35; 2.48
